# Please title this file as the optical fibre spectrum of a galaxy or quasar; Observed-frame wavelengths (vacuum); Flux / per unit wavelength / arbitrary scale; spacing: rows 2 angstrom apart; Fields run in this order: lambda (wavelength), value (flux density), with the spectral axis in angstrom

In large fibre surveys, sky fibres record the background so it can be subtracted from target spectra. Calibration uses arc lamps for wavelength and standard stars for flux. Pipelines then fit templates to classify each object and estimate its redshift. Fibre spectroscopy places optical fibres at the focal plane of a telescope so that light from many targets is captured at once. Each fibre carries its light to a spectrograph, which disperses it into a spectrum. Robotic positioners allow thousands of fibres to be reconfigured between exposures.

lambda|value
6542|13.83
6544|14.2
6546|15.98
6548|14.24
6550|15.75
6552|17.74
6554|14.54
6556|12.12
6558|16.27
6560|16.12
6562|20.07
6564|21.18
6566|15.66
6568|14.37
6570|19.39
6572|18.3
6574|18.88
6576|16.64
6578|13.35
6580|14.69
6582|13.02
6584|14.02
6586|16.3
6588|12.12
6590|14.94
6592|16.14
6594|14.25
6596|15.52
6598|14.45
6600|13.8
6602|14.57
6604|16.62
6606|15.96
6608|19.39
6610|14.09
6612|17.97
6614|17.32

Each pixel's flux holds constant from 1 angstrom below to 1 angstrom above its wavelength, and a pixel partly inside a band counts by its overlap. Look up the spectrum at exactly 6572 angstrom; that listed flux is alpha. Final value 18.3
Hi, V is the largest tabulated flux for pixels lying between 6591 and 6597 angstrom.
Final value 16.14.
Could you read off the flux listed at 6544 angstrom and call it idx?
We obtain 14.2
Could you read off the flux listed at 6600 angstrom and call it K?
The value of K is 13.8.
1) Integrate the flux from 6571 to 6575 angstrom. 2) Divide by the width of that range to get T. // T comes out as 18.6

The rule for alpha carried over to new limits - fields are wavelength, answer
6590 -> 14.94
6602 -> 14.57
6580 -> 14.69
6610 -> 14.09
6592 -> 16.14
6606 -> 15.96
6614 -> 17.32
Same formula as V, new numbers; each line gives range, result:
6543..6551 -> 15.98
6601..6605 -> 16.62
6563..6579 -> 21.18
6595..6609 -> 19.39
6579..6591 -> 16.3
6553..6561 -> 16.27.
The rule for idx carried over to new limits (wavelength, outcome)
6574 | 18.88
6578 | 13.35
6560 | 16.12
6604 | 16.62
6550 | 15.75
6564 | 21.18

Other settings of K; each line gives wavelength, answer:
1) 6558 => 16.27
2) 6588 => 12.12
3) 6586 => 16.3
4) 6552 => 17.74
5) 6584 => 14.02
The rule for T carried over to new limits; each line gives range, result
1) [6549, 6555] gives 16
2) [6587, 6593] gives 14.4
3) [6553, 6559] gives 14.3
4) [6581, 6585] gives 13.5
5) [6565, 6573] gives 16.9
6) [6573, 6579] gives 16.3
